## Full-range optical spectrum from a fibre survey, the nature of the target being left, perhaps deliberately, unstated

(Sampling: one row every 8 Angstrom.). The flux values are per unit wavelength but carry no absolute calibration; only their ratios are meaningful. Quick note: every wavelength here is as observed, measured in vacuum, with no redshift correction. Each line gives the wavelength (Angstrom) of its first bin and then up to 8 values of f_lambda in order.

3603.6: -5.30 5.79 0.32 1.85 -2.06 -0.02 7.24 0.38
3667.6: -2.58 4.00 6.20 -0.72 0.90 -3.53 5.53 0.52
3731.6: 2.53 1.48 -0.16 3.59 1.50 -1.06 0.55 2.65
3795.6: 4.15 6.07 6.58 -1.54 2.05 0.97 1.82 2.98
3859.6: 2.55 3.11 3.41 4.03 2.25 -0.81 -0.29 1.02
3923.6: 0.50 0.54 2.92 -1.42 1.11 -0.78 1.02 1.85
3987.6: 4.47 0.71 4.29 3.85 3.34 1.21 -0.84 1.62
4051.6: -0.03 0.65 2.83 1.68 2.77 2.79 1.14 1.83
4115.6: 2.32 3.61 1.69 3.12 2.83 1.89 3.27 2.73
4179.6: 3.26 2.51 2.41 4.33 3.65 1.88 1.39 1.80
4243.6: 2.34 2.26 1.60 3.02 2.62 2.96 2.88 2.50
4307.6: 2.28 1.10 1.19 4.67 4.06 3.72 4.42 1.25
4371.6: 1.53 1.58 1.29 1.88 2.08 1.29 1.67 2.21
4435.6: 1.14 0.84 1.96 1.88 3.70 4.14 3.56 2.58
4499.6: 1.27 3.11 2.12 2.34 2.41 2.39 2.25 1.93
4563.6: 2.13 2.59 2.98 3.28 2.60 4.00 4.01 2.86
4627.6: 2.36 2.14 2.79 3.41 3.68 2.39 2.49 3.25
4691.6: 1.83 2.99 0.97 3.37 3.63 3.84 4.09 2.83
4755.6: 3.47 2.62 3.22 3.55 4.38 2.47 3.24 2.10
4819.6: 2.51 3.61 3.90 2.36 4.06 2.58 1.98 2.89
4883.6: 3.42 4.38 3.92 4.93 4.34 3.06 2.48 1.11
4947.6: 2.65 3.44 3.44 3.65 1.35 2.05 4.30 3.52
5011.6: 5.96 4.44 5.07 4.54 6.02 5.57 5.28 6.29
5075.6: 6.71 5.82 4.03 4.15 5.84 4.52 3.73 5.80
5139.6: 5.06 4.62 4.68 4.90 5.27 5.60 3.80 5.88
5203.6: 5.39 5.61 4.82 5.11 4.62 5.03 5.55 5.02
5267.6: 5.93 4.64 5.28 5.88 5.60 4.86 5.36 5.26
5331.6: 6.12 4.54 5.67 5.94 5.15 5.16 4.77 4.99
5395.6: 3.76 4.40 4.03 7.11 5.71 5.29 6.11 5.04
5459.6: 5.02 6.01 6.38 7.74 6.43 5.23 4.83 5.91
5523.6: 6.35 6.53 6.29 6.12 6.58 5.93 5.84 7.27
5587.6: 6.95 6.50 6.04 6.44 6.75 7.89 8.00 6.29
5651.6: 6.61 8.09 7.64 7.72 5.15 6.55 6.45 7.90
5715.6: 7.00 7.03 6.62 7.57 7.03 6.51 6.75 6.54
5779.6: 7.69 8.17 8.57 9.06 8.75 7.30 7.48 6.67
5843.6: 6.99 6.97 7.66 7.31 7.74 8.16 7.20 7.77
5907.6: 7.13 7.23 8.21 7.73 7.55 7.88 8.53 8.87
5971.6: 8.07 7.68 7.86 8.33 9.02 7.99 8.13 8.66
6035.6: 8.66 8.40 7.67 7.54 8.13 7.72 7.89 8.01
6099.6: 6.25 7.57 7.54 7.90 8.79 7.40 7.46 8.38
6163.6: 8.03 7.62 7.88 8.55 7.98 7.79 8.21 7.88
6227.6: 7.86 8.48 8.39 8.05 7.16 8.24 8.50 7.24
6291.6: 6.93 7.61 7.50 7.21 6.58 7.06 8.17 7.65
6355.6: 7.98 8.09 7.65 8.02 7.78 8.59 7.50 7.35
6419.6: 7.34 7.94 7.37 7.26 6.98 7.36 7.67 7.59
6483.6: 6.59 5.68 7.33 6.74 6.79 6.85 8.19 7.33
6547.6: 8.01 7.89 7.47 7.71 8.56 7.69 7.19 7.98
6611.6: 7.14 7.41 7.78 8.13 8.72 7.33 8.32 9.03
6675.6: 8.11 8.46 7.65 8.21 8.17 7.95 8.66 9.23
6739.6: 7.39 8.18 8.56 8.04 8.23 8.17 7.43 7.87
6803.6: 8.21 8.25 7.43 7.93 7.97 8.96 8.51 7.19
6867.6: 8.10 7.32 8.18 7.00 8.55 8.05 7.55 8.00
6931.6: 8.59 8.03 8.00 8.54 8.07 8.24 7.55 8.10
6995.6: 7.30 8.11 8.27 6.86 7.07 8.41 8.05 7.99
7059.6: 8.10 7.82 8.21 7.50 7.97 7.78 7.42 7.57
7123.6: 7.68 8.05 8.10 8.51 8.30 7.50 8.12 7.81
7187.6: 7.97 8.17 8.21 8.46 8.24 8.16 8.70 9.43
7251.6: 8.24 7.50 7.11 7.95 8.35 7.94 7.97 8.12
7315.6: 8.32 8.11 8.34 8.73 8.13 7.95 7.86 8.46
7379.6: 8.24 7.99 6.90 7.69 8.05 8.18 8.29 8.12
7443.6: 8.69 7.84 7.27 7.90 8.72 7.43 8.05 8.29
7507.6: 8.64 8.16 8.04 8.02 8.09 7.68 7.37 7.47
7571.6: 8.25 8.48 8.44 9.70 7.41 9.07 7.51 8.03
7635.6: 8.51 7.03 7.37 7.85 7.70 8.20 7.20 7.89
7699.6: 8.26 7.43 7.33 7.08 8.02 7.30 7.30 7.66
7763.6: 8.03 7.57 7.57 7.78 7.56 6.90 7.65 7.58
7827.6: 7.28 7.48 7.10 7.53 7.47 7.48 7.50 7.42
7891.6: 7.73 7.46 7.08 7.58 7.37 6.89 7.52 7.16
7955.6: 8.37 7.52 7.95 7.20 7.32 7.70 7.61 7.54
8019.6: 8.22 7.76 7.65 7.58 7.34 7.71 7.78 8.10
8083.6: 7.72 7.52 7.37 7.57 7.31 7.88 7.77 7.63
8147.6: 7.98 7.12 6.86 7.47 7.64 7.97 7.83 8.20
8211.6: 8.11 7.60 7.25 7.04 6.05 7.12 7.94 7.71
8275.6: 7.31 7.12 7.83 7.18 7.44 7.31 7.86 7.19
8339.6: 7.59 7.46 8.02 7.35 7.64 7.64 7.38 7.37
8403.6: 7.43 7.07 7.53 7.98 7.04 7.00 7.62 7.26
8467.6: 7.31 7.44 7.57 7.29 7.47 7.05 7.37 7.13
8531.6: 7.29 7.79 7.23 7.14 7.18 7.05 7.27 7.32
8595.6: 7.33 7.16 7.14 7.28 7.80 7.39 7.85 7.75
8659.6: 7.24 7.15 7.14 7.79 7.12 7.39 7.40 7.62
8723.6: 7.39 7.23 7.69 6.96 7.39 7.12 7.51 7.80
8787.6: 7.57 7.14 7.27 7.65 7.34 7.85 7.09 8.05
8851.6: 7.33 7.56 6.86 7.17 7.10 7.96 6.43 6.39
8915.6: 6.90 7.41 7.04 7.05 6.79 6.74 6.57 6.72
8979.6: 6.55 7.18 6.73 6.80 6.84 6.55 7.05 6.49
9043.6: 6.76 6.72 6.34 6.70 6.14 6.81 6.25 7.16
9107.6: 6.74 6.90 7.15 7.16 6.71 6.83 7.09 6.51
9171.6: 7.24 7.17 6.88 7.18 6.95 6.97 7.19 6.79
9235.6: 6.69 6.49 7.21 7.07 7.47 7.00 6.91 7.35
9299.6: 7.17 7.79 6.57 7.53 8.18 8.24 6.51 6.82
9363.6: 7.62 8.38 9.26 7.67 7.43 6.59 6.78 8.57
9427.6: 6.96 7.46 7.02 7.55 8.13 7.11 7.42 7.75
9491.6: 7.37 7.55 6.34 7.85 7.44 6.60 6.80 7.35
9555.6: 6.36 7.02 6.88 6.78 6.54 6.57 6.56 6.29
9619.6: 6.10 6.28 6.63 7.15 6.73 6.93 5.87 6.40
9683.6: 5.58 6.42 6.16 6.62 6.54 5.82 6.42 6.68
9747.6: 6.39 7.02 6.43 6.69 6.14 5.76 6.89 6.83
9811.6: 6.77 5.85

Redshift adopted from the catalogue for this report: 0.26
